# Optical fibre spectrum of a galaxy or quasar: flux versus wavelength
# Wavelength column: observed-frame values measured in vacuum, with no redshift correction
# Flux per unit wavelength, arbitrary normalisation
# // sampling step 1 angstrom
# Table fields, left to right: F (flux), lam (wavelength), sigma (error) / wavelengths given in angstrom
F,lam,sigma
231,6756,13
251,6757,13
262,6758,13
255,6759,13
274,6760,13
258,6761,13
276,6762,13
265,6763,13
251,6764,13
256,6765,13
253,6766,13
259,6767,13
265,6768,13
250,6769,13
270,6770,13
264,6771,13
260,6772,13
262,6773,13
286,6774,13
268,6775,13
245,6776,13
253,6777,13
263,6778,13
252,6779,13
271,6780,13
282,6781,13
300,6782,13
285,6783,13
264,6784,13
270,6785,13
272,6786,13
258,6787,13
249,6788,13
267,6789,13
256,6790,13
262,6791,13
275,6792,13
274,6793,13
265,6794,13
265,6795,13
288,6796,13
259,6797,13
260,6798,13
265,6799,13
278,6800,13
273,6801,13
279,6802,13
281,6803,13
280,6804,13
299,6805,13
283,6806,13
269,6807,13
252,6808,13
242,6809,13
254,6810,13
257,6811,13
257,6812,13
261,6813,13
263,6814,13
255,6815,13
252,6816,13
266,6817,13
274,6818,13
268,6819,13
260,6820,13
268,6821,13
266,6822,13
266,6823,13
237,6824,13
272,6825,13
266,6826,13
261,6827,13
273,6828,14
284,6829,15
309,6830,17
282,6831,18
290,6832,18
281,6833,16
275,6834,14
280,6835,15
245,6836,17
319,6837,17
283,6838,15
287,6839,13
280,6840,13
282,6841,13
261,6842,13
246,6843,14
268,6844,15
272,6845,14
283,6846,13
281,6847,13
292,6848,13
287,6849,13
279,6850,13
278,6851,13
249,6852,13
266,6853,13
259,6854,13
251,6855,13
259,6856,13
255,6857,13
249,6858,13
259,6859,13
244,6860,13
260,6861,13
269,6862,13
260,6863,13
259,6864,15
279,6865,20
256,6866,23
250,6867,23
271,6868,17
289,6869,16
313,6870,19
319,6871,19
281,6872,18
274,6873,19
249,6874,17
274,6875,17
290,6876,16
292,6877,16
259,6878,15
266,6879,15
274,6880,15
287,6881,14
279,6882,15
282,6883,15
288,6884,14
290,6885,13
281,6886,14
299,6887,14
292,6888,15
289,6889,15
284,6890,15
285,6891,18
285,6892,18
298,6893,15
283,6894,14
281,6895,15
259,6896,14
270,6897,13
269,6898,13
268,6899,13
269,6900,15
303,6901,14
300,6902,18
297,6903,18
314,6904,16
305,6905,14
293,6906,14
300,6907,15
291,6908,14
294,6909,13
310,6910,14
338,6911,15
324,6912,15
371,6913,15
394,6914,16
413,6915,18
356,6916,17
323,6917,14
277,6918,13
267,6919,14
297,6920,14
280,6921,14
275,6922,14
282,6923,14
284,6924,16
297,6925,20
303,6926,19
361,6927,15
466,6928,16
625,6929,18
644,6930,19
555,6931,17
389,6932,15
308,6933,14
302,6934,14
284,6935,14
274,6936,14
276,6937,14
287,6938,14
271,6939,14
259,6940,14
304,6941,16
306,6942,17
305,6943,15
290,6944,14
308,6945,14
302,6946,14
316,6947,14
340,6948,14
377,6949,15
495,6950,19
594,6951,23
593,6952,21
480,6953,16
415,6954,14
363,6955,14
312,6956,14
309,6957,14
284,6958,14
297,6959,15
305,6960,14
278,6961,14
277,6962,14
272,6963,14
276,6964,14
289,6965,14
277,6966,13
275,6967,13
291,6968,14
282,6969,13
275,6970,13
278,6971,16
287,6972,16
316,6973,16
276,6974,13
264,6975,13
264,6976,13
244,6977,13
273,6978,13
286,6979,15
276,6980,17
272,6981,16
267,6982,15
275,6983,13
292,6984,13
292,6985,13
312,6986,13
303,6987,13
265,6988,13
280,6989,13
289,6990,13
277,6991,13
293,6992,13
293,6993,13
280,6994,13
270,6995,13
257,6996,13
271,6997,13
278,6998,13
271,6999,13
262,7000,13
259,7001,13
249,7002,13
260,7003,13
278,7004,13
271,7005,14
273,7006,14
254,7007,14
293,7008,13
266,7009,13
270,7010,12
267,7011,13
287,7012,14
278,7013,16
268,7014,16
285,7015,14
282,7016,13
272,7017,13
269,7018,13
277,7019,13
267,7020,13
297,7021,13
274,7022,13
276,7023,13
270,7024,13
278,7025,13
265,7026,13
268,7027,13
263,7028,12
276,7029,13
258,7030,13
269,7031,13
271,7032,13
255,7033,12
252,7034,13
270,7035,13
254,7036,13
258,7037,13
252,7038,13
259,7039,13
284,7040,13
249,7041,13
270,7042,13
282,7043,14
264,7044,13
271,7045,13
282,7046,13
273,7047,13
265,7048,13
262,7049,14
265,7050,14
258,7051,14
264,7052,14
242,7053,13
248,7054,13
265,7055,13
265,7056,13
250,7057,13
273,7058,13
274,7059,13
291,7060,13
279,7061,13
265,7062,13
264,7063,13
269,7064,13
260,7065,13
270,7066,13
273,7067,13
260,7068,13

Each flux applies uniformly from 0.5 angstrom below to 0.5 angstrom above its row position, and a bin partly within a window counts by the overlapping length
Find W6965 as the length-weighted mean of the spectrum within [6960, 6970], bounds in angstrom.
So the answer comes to 281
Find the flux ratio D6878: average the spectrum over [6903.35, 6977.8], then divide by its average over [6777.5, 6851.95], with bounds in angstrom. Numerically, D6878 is 1.2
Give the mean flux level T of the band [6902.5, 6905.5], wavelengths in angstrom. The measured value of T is 305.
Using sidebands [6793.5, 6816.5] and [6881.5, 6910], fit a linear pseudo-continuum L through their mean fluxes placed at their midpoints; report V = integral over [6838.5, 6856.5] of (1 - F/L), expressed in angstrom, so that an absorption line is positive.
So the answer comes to 0.36 angstrom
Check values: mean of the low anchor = 267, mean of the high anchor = 288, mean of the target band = 271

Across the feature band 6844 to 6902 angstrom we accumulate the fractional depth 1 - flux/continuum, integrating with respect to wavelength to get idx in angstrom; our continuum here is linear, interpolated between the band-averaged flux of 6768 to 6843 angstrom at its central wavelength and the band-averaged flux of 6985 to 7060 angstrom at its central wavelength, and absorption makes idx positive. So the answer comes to -1.3 angstrom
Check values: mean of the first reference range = 269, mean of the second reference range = 271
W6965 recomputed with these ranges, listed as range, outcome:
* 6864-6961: 320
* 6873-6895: 282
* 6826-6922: 284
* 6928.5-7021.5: 308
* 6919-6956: 362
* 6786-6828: 266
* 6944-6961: 375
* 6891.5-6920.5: 305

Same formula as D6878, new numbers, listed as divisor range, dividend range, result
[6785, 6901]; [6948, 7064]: 1.05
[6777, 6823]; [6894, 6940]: 1.22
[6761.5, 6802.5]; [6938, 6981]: 1.19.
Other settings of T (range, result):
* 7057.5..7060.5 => 279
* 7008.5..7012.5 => 272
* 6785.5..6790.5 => 260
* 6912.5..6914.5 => 382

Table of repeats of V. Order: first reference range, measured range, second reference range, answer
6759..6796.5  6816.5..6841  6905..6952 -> 1.5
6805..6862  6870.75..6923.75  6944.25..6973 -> 1.5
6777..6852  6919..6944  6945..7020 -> -4.4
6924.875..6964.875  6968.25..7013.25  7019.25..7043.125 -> 4.8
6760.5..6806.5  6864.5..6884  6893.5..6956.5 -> 2.2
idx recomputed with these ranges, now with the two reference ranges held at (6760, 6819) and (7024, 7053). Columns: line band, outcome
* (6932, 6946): -1.51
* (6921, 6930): -3.63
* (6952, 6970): -3.53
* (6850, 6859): 0.21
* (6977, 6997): -1.14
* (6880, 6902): -1.44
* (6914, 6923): -1.64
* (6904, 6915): -2.49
